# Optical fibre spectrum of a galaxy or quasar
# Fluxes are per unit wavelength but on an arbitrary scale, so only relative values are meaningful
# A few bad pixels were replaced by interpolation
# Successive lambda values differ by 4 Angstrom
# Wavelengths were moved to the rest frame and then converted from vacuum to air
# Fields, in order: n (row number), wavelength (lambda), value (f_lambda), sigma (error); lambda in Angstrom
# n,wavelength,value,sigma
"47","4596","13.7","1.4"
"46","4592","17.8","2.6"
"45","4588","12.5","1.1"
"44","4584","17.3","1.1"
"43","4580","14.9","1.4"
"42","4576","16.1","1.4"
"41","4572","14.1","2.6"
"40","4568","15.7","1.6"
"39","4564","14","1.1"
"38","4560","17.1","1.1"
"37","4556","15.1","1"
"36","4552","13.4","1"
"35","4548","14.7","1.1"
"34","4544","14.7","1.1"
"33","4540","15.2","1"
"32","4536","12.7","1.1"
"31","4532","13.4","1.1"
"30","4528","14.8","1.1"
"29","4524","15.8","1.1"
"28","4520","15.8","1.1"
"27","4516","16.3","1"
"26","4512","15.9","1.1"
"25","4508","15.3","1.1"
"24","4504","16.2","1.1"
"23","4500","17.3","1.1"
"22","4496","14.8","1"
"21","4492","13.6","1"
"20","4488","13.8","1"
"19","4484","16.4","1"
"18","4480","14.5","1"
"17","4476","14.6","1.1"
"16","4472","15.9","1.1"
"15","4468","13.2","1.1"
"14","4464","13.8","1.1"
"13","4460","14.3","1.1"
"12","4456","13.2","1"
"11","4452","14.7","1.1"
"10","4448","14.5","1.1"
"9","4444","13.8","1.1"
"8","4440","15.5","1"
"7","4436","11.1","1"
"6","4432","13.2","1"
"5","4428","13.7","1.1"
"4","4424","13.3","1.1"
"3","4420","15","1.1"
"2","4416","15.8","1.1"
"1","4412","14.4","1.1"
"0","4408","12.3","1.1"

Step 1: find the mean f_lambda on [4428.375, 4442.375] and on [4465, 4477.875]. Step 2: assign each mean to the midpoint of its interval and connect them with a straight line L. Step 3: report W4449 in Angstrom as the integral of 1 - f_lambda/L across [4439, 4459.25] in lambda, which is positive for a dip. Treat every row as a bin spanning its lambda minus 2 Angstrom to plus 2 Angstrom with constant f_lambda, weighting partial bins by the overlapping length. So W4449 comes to -0.7 Angstrom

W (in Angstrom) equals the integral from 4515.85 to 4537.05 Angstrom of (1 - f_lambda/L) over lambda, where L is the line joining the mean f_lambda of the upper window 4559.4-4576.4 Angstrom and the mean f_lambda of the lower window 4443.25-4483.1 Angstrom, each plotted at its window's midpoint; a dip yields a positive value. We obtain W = 0.1 Angstrom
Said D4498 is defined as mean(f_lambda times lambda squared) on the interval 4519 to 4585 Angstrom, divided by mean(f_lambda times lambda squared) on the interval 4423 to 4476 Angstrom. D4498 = 1.12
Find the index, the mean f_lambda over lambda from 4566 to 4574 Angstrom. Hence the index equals 14.9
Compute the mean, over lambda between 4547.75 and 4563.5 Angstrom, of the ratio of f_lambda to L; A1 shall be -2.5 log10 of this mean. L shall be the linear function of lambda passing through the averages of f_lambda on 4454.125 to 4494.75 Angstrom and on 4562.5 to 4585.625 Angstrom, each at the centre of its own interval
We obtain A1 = 0.01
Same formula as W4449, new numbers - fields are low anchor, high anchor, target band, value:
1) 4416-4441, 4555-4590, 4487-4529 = -2.7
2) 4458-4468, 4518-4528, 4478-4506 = -1.0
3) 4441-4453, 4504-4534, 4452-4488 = 0.6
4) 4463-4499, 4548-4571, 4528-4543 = 0.9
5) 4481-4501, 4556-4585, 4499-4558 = 0.7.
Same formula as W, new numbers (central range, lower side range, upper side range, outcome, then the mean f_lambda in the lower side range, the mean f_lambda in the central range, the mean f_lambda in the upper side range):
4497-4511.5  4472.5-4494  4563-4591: -1.34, 14.7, 16.1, 15.1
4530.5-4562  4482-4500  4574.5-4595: 1.61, 14.9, 14.6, 15.6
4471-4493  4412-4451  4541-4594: -0.53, 14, 14.8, 15.2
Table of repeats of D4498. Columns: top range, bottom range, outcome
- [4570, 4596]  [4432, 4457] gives 1.18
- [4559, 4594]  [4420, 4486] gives 1.15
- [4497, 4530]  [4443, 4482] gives 1.14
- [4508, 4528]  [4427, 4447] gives 1.21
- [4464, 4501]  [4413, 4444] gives 1.09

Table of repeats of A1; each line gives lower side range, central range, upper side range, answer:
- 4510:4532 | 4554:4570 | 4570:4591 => -0.02 mag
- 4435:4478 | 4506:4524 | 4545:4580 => -0.09 mag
